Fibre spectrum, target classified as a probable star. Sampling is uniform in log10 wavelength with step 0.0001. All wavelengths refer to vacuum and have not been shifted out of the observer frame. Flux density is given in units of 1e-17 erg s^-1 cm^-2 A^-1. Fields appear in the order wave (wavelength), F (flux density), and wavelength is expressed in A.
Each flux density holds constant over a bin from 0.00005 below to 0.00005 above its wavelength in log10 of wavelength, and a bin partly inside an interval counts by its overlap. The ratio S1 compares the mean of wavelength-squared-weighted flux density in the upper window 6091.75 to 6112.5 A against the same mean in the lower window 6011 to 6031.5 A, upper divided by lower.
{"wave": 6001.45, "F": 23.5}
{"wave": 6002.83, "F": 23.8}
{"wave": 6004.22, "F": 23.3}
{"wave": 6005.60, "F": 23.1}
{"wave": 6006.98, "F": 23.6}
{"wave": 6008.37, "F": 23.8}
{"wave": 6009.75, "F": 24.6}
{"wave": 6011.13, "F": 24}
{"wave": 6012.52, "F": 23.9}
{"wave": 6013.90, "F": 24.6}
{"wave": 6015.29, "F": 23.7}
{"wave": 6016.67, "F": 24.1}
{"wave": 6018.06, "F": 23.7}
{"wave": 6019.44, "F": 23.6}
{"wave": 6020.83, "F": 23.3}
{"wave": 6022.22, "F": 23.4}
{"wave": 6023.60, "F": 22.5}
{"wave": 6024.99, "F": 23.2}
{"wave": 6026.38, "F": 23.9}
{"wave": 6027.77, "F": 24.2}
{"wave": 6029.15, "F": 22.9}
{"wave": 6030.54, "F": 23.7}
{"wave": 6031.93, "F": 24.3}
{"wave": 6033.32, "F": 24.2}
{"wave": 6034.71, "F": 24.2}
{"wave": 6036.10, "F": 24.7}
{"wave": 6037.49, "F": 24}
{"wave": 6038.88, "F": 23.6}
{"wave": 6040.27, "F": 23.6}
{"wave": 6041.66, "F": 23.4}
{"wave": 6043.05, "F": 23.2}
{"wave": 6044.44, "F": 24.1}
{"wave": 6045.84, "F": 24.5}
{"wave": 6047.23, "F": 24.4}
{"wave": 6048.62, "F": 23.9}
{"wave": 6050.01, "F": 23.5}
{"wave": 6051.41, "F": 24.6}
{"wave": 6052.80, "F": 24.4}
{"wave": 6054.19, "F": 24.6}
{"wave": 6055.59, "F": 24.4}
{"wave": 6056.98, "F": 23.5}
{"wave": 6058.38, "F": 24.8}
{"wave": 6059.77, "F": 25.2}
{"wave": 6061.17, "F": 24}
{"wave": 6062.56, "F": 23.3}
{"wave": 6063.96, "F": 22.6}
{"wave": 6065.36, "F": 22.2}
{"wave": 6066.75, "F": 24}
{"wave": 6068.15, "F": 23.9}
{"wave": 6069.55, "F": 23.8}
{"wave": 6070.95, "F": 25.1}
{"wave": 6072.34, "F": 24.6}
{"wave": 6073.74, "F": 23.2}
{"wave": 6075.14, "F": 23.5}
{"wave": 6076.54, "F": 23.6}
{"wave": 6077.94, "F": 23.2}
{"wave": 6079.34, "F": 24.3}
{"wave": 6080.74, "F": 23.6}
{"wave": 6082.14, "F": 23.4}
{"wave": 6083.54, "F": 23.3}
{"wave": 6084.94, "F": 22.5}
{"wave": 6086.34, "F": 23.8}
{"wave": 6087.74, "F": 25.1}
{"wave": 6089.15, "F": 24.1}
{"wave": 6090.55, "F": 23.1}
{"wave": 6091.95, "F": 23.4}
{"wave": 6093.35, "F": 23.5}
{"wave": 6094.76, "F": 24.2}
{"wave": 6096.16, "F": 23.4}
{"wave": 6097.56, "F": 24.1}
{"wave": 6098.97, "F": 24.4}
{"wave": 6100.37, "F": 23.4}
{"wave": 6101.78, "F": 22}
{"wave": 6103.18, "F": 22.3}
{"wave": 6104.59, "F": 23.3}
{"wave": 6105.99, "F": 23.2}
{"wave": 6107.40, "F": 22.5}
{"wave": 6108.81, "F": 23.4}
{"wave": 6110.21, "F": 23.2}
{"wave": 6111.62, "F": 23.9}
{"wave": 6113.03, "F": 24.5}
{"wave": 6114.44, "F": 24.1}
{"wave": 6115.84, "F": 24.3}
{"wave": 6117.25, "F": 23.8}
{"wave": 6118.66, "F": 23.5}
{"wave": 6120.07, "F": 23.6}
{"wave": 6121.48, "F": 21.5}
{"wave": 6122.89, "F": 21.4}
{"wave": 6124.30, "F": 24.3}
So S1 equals 1.01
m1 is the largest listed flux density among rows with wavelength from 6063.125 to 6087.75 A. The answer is 25.1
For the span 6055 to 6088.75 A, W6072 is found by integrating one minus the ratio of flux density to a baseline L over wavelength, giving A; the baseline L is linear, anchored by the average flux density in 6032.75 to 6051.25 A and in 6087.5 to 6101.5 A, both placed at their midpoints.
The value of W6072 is 0.1 A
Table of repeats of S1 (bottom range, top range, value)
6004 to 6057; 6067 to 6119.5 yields 1.01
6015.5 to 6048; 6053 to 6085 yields 1.01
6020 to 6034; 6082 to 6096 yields 1.02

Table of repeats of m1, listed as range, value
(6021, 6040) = 24.7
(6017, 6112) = 25.2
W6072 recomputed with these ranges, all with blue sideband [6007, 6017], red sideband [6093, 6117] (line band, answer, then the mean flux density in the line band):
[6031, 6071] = -0.2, 24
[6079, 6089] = 0.0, 23.7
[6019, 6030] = 0.3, 23.4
